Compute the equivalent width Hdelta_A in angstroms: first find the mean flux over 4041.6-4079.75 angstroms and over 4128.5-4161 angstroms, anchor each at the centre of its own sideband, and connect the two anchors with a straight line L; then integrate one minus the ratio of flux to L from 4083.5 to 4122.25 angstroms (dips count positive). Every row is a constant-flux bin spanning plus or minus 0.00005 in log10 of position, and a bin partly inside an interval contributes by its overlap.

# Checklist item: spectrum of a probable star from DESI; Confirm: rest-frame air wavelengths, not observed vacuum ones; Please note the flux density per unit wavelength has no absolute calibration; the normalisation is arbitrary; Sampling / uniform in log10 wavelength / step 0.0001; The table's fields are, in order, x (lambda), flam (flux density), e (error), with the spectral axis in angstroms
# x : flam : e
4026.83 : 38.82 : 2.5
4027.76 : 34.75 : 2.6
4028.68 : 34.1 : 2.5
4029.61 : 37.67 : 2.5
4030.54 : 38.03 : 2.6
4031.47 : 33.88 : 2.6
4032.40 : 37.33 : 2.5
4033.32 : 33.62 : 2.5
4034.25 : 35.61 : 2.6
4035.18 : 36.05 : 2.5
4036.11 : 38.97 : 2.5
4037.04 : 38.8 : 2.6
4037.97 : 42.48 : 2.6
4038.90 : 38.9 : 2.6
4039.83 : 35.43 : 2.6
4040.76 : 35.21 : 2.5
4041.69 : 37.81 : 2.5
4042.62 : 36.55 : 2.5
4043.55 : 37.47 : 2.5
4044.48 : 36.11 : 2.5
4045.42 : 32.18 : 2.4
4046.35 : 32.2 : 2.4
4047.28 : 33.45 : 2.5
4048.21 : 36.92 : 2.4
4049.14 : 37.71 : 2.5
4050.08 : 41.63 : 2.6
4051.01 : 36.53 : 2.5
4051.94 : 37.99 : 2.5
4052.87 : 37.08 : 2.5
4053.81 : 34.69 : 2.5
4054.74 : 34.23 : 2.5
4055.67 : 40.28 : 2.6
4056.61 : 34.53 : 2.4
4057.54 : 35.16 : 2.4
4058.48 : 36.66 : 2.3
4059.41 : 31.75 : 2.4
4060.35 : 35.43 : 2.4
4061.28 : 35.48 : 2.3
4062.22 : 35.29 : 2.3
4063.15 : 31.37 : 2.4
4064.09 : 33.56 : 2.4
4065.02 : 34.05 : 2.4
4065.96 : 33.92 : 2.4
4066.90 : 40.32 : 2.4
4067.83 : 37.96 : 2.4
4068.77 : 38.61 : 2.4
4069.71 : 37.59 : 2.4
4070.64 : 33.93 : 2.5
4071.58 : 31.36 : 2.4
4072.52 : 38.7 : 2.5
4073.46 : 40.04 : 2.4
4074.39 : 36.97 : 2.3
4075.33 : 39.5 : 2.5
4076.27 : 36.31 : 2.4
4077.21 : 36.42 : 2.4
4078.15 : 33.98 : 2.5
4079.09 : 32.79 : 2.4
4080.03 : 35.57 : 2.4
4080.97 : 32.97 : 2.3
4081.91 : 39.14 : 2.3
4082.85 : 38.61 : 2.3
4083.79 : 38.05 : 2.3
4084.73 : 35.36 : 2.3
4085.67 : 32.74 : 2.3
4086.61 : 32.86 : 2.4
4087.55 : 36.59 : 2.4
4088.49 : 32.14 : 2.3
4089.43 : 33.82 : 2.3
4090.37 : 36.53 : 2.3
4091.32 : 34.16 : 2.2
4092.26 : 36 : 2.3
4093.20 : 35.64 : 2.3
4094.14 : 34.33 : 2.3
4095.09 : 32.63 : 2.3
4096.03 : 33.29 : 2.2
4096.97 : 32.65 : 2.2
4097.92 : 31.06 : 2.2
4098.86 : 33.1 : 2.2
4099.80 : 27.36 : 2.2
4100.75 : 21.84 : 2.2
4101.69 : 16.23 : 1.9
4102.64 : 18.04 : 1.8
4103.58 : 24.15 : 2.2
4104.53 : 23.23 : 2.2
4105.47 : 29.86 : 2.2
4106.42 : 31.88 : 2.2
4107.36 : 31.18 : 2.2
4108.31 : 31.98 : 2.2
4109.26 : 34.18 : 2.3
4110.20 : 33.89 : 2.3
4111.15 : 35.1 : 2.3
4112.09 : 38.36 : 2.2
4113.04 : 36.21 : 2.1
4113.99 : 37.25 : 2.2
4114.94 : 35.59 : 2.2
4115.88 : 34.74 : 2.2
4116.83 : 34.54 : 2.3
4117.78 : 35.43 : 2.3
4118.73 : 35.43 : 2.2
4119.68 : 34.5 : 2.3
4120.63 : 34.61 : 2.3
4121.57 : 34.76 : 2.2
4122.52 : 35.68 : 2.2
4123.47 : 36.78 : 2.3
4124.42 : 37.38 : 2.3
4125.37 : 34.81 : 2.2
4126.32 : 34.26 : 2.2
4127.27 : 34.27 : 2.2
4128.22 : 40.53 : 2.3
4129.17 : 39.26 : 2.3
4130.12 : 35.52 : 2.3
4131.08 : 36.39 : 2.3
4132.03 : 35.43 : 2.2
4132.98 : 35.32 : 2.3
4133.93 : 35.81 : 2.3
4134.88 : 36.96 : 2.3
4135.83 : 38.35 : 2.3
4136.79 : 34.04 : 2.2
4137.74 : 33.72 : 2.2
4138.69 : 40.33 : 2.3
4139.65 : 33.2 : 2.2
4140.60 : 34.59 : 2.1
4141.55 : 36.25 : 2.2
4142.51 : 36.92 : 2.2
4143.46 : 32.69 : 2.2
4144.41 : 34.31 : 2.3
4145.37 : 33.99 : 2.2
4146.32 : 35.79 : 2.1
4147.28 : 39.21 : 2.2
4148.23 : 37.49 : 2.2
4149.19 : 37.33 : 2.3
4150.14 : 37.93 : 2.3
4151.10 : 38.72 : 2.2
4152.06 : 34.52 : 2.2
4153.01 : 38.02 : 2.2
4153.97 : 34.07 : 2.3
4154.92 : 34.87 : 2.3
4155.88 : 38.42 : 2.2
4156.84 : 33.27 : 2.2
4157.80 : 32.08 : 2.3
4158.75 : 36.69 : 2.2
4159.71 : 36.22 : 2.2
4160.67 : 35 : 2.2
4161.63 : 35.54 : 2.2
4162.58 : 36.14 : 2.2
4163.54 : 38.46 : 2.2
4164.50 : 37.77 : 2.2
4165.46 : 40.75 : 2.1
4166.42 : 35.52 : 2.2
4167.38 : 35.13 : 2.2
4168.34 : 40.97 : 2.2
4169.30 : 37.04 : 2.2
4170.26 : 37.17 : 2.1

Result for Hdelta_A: 3.8 angstroms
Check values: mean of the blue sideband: 35.9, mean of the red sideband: 36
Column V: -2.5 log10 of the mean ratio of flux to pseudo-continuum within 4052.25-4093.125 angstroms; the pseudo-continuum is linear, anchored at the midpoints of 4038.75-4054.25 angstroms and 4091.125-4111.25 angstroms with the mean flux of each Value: -0.077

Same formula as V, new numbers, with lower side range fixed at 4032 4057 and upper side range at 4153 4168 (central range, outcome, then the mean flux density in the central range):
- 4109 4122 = 0.03 mag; 35.4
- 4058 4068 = 0.05 mag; 35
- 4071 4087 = 0.02 mag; 36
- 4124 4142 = 0.00 mag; 36.1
